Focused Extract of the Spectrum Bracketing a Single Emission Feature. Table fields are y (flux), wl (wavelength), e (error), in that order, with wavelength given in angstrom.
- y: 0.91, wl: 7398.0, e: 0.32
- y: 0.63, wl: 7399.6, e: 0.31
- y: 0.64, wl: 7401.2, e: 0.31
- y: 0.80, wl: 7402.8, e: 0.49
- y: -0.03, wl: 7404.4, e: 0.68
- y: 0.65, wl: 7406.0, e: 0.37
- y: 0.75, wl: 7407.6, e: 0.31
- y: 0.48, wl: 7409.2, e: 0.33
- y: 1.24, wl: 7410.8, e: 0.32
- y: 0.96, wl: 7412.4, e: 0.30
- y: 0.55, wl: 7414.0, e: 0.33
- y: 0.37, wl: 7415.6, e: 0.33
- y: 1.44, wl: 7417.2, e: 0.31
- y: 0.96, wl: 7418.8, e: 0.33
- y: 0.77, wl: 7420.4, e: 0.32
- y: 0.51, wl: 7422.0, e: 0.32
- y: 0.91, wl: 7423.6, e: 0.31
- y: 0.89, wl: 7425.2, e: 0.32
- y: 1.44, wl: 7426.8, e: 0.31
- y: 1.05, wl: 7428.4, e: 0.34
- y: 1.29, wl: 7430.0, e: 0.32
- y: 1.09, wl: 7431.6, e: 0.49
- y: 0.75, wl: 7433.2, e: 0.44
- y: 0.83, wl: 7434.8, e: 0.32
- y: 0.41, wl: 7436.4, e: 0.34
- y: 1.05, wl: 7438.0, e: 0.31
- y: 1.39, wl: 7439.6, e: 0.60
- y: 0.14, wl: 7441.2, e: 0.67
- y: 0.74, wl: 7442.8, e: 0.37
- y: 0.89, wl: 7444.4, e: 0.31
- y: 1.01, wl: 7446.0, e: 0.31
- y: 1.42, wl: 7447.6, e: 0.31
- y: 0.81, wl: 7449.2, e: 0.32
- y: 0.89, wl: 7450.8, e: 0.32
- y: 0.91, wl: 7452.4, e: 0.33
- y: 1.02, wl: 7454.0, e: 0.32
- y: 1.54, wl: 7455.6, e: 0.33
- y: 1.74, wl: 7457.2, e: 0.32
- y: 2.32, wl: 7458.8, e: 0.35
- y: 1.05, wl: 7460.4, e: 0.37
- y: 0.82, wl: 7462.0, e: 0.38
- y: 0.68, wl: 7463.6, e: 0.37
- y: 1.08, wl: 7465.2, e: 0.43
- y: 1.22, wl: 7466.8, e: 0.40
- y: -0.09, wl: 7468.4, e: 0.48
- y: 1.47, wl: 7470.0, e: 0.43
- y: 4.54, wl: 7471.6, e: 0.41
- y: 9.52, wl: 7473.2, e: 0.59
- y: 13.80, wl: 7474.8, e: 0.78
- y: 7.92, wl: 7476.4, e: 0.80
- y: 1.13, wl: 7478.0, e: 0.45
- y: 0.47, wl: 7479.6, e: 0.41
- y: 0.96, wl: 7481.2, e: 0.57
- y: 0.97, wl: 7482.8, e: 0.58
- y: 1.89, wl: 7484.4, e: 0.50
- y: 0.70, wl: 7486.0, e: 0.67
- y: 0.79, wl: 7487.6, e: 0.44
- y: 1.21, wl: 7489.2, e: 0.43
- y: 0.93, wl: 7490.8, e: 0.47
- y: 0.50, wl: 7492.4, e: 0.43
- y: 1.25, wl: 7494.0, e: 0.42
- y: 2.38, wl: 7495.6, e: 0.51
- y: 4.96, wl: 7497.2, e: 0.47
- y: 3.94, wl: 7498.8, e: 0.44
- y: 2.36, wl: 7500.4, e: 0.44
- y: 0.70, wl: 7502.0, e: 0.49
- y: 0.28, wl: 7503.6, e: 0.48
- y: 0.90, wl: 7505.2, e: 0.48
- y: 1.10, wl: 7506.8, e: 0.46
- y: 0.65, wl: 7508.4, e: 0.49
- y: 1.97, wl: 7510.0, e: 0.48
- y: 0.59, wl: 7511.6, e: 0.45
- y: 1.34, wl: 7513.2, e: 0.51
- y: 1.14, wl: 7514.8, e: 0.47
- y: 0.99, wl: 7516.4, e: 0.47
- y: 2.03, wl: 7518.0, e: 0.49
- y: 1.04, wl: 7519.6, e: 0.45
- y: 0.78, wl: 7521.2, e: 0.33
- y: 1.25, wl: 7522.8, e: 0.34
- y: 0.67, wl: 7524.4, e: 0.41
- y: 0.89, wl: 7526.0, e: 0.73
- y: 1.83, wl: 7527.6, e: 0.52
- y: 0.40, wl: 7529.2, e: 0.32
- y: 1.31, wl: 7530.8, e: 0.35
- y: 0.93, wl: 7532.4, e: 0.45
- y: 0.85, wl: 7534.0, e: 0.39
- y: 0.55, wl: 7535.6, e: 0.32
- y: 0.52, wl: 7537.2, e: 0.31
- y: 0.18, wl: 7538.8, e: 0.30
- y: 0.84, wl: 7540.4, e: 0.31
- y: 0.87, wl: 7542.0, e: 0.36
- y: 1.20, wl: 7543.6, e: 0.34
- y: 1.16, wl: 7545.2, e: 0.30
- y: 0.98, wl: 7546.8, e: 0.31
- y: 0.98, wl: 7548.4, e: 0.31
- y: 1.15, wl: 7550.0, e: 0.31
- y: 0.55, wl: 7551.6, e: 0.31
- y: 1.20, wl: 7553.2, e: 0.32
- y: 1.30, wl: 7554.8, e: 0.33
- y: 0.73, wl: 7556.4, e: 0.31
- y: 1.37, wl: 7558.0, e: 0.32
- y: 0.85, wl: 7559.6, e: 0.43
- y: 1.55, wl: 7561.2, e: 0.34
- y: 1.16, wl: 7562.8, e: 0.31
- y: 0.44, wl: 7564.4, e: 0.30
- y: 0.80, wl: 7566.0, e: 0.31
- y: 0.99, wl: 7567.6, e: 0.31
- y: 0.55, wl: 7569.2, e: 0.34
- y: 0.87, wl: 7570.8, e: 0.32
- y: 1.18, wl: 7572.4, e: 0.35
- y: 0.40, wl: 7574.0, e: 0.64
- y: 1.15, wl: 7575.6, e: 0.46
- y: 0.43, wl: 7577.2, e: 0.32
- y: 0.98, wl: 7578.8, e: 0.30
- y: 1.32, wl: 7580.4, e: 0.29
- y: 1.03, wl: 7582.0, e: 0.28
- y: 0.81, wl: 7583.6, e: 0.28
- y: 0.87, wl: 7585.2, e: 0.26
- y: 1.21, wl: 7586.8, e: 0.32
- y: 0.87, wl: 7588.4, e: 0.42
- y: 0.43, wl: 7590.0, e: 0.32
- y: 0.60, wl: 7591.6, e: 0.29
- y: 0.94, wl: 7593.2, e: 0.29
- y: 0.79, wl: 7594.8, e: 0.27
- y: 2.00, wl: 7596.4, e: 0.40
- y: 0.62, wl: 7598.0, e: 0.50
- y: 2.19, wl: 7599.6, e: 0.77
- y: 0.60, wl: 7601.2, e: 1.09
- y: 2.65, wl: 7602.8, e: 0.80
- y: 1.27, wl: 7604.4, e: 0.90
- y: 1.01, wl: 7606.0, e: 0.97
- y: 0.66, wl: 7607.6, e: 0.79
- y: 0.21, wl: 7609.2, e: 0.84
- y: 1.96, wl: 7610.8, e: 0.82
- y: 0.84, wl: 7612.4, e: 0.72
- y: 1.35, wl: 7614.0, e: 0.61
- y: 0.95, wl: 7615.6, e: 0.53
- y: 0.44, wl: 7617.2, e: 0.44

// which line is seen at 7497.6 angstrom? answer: [N II]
